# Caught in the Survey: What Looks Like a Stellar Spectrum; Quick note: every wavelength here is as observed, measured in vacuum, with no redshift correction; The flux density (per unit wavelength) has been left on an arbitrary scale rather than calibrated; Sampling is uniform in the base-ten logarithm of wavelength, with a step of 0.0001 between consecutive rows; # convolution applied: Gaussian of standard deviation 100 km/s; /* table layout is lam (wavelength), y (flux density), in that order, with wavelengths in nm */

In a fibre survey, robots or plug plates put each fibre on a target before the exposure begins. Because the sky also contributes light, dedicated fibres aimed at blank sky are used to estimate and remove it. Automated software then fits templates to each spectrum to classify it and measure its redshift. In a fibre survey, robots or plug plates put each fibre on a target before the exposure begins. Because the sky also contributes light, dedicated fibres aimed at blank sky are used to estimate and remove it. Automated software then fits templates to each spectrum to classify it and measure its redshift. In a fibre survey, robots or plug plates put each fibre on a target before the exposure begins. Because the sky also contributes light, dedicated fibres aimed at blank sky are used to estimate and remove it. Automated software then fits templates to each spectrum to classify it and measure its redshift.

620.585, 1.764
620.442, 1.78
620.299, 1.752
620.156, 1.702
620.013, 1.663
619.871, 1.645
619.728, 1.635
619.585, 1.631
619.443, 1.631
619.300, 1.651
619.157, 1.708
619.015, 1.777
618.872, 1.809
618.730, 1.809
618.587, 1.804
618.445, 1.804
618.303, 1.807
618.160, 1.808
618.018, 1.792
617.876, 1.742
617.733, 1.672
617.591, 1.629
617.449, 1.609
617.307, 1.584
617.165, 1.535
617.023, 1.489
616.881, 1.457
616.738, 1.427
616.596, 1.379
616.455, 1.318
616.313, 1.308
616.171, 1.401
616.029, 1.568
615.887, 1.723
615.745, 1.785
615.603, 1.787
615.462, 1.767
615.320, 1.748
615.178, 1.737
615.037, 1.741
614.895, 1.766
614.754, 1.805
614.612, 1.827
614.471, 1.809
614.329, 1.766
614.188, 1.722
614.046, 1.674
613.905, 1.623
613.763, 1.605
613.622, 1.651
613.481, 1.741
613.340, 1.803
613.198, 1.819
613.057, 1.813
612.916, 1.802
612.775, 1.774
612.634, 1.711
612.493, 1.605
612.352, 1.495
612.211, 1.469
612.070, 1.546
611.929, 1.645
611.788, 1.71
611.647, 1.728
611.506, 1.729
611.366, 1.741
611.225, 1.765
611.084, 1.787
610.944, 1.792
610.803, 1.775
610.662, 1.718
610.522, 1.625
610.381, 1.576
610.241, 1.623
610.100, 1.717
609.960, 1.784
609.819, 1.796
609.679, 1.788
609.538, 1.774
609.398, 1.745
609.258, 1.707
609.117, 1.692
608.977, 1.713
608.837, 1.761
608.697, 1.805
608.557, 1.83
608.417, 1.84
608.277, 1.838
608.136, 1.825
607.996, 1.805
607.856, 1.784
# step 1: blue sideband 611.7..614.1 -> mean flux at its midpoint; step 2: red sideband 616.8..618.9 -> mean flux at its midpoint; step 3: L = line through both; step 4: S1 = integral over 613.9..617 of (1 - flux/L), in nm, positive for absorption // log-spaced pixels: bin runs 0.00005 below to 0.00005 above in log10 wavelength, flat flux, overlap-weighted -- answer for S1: 0.08 nm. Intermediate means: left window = 1.68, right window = 1.69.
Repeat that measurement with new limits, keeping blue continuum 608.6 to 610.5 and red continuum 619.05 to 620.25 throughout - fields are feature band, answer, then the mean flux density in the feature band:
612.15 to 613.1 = 0.02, 1.67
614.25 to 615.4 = -0.05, 1.77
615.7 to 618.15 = 0.18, 1.56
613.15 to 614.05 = 0.00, 1.7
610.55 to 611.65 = -0.02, 1.75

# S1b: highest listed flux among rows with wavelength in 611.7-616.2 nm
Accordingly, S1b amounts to 1.827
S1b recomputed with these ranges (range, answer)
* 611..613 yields 1.802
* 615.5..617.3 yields 1.787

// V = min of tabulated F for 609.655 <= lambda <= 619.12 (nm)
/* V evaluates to 1.308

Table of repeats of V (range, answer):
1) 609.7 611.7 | 1.576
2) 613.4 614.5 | 1.605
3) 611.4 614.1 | 1.469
